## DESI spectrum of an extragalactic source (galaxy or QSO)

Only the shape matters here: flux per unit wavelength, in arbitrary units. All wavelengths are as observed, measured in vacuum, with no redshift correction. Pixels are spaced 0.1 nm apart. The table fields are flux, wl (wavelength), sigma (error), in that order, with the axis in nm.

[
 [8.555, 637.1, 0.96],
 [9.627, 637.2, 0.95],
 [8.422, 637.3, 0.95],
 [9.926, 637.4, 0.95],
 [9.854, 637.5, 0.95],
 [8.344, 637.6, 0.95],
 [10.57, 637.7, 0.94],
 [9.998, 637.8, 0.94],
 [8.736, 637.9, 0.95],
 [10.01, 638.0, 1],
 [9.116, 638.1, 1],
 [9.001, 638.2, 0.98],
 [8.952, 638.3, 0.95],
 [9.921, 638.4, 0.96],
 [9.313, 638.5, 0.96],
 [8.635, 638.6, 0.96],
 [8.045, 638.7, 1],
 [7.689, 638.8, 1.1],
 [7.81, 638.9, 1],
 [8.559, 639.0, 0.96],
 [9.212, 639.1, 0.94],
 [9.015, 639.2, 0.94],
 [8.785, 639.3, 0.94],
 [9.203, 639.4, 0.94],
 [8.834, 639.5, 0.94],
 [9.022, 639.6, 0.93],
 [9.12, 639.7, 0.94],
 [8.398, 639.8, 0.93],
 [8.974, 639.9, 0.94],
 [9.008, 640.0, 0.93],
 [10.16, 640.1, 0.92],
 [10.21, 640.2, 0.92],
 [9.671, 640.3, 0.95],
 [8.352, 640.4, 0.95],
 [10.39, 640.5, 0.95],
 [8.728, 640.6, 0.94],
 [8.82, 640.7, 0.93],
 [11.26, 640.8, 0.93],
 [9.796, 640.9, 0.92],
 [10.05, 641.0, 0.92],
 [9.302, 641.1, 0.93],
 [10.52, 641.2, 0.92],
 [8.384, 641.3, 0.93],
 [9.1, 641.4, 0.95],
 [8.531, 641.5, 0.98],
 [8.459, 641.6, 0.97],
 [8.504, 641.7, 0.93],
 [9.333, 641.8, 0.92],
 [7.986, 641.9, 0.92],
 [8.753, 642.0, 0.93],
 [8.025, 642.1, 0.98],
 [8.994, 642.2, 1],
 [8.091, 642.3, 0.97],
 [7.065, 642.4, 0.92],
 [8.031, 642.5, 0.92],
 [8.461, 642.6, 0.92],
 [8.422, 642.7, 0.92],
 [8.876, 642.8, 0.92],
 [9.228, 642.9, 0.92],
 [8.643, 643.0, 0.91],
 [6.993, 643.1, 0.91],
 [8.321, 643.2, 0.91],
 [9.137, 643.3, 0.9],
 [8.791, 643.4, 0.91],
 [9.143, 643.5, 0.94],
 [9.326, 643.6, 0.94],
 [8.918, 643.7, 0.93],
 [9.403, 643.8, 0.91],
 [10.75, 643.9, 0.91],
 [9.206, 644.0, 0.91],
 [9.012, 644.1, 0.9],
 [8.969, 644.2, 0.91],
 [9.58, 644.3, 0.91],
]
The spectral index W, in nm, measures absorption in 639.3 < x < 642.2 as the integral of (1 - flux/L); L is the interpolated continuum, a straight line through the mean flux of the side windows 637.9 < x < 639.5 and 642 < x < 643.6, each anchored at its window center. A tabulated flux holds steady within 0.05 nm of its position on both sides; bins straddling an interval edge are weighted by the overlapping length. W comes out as -0.17 nm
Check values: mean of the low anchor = 8.88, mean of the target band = 9.16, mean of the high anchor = 8.45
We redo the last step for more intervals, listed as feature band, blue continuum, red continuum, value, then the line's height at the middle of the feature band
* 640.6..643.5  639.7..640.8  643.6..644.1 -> 0.195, 9.42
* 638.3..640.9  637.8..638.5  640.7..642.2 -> 0.042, 9.25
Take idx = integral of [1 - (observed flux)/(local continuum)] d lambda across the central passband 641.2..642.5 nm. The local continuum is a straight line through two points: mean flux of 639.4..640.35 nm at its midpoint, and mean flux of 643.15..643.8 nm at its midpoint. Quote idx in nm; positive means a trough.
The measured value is 0.09 nm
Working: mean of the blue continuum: 9.26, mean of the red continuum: 8.98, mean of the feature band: 8.5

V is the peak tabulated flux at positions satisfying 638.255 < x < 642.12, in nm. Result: 11.26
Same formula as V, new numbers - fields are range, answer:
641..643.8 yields 10.52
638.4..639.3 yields 9.313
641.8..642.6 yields 8.994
